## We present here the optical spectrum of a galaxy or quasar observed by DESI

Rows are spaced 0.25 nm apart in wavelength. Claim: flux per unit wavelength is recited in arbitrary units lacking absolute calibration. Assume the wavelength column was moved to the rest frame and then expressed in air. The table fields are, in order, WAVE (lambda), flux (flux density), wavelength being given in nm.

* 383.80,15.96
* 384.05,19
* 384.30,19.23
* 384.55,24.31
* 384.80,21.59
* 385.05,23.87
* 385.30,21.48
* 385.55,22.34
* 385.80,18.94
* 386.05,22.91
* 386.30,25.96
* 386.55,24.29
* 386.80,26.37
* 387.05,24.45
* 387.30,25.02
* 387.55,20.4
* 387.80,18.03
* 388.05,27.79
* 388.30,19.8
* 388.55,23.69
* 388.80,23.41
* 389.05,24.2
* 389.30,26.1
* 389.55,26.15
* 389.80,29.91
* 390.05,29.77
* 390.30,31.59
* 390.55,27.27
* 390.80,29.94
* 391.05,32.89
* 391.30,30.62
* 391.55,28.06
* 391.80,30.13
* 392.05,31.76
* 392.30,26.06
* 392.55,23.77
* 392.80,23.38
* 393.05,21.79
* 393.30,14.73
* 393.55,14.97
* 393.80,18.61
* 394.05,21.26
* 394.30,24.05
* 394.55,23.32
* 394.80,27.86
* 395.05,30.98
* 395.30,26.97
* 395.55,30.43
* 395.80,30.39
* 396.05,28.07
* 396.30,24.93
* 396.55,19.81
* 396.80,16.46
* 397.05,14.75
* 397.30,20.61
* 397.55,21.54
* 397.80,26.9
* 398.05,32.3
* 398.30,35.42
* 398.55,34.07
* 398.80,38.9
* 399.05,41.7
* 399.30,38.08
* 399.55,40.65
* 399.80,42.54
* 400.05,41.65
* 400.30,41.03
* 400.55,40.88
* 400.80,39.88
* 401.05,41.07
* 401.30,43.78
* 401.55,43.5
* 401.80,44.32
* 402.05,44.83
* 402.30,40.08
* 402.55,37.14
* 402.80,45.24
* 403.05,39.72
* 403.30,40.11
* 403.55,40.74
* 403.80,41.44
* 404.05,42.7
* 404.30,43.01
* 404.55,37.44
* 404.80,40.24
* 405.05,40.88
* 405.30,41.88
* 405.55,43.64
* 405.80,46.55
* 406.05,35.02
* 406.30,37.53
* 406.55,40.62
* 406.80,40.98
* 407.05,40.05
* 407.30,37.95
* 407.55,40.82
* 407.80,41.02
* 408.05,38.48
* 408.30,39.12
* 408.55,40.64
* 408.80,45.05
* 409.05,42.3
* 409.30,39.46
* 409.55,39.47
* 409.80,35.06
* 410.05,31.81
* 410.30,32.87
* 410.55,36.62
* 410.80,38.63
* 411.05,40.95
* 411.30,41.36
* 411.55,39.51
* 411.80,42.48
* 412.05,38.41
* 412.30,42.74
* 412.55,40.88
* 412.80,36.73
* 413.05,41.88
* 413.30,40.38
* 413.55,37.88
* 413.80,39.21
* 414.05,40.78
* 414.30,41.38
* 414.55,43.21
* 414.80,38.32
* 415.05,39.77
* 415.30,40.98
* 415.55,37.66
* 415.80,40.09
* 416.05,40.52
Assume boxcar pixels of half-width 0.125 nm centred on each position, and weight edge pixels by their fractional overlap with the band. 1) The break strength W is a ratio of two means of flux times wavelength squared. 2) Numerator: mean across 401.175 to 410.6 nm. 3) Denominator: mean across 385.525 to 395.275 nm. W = 1.74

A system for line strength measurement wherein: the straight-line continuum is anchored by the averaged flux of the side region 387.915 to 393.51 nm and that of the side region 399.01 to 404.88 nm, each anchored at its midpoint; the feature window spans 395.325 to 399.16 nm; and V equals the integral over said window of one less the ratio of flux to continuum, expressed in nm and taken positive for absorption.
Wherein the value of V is 0.82 nm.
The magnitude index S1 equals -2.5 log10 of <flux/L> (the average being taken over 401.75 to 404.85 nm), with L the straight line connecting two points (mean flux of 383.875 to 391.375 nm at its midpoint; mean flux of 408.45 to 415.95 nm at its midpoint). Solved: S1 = -0.206 mag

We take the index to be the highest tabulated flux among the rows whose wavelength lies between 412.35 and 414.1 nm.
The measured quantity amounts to 41.88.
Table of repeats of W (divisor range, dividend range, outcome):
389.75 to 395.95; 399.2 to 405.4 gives 1.64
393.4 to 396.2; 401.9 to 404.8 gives 1.71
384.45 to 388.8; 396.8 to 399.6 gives 1.40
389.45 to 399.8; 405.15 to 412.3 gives 1.54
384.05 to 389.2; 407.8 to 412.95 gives 1.93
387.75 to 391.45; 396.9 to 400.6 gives 1.32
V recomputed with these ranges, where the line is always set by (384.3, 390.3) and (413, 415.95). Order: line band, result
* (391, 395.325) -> 0.40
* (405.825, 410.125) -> -0.38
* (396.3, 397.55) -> 0.45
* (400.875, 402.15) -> -0.43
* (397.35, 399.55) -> -0.21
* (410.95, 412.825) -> -0.10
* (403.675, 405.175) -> -0.30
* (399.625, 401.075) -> -0.43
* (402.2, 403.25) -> -0.23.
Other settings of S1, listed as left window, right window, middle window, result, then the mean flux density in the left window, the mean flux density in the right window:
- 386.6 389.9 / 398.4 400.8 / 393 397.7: 0.44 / 24.2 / 39.9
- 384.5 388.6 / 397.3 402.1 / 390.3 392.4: -0.05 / 23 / 38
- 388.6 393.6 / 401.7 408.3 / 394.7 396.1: 0.06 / 26.5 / 40.8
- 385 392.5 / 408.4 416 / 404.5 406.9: -0.14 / 25.8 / 39.6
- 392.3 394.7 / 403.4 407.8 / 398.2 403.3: -0.24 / 21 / 40.7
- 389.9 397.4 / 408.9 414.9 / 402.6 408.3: -0.19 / 25.2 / 39.3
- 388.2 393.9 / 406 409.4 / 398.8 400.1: -0.23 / 25.6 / 40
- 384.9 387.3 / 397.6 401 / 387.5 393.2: 0.07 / 23.5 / 37.7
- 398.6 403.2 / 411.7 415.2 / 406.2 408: 0.03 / 41.3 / 40.3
